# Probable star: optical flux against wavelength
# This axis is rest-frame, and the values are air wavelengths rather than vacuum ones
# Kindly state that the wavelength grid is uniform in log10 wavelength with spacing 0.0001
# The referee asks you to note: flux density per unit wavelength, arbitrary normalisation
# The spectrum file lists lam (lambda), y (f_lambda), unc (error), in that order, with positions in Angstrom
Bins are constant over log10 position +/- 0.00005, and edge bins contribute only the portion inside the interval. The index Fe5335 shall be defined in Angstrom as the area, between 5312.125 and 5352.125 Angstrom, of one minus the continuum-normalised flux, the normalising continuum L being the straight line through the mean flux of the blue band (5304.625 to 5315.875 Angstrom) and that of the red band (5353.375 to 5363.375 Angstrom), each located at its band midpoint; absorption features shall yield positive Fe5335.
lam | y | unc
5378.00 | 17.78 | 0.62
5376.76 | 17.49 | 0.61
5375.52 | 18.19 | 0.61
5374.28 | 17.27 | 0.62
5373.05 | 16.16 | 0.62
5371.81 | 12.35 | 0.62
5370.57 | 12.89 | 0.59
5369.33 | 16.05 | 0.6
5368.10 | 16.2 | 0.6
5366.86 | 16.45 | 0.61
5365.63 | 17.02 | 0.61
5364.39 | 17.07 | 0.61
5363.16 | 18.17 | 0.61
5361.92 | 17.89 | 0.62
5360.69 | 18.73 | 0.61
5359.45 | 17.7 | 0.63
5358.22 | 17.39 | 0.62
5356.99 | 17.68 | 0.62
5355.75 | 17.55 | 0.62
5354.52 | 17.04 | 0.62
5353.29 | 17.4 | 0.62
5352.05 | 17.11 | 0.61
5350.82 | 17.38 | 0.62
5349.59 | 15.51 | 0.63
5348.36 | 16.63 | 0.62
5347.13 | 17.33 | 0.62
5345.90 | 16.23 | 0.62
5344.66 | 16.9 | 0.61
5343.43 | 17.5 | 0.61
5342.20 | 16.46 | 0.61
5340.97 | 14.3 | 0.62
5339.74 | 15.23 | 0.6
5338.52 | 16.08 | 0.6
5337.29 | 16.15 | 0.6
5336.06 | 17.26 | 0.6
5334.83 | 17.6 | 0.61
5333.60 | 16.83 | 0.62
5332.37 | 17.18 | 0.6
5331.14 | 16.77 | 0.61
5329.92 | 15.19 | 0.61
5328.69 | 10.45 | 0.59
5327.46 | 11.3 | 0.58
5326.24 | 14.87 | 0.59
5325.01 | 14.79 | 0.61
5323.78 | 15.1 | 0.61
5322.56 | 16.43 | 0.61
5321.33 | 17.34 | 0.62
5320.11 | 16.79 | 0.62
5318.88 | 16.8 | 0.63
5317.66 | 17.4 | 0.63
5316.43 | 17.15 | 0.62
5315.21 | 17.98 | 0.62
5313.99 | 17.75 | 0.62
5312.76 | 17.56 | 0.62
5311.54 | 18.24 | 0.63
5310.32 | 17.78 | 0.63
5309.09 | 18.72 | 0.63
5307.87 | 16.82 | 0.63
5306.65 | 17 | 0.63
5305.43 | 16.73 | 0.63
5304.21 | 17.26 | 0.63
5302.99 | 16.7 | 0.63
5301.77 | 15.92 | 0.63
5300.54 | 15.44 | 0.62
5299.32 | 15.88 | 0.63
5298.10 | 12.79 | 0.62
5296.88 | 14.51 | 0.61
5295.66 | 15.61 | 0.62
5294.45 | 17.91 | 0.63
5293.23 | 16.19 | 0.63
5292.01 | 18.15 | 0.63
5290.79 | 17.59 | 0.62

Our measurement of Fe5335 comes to 3.3 Angstrom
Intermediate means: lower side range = 17.6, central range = 16.2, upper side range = 17.7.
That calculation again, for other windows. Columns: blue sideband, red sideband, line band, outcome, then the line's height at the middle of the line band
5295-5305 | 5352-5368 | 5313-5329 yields 0.3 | 16.2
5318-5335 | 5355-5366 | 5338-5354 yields 0.3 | 16.8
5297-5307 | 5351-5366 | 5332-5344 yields 0.4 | 16.9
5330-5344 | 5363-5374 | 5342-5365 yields -1.7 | 16.1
